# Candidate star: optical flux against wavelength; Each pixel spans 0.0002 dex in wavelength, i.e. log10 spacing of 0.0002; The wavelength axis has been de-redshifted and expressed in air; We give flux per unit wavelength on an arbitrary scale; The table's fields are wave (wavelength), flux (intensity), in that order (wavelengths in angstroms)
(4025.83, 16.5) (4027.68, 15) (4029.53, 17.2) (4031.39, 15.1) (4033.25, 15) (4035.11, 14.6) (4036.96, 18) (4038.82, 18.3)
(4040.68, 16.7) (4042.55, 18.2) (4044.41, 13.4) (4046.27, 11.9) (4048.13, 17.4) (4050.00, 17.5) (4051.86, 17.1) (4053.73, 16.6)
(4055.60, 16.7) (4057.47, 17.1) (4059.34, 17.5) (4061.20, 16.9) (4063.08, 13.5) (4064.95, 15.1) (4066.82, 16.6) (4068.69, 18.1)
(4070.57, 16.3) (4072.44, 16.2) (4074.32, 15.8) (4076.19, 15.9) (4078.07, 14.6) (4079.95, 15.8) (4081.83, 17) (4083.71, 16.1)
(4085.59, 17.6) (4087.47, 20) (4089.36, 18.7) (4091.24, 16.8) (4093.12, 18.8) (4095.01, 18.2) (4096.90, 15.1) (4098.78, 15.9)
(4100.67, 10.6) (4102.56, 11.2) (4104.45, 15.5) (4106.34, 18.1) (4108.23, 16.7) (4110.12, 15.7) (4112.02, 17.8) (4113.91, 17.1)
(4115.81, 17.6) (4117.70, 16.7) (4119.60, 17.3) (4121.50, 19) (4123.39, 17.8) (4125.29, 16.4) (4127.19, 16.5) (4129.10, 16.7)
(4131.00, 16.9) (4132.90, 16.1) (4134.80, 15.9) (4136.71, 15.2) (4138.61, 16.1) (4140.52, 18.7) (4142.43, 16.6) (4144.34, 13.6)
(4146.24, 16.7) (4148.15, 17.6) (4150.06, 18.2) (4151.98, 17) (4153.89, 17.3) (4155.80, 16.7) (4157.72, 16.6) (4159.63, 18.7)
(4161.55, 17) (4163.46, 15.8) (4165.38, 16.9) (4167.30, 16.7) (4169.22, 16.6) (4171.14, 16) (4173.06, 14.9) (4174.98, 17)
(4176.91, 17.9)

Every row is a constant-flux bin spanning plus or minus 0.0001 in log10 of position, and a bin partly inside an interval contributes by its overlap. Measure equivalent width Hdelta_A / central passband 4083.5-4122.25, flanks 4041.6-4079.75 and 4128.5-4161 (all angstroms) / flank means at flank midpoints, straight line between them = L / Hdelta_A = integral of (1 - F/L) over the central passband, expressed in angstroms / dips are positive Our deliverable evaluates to -0.6 angstroms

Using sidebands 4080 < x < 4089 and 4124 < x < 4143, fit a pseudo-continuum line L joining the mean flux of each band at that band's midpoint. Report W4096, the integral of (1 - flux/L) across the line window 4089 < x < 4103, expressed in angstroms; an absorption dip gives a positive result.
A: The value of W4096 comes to 1.3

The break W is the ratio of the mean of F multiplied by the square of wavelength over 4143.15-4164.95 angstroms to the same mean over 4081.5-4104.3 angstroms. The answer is 1.07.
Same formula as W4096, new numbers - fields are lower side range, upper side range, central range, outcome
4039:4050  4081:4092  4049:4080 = 0.7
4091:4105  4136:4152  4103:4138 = -1.9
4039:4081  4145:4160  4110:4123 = -0.5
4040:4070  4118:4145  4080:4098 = -1.1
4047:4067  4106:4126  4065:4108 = 1.5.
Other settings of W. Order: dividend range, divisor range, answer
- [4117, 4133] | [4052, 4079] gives 1.08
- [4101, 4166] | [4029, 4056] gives 1.07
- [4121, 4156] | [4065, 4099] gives 1.02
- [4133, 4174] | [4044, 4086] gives 1.07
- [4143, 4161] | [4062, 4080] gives 1.12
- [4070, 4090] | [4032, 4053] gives 1.05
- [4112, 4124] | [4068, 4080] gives 1.12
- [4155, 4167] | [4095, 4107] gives 1.19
